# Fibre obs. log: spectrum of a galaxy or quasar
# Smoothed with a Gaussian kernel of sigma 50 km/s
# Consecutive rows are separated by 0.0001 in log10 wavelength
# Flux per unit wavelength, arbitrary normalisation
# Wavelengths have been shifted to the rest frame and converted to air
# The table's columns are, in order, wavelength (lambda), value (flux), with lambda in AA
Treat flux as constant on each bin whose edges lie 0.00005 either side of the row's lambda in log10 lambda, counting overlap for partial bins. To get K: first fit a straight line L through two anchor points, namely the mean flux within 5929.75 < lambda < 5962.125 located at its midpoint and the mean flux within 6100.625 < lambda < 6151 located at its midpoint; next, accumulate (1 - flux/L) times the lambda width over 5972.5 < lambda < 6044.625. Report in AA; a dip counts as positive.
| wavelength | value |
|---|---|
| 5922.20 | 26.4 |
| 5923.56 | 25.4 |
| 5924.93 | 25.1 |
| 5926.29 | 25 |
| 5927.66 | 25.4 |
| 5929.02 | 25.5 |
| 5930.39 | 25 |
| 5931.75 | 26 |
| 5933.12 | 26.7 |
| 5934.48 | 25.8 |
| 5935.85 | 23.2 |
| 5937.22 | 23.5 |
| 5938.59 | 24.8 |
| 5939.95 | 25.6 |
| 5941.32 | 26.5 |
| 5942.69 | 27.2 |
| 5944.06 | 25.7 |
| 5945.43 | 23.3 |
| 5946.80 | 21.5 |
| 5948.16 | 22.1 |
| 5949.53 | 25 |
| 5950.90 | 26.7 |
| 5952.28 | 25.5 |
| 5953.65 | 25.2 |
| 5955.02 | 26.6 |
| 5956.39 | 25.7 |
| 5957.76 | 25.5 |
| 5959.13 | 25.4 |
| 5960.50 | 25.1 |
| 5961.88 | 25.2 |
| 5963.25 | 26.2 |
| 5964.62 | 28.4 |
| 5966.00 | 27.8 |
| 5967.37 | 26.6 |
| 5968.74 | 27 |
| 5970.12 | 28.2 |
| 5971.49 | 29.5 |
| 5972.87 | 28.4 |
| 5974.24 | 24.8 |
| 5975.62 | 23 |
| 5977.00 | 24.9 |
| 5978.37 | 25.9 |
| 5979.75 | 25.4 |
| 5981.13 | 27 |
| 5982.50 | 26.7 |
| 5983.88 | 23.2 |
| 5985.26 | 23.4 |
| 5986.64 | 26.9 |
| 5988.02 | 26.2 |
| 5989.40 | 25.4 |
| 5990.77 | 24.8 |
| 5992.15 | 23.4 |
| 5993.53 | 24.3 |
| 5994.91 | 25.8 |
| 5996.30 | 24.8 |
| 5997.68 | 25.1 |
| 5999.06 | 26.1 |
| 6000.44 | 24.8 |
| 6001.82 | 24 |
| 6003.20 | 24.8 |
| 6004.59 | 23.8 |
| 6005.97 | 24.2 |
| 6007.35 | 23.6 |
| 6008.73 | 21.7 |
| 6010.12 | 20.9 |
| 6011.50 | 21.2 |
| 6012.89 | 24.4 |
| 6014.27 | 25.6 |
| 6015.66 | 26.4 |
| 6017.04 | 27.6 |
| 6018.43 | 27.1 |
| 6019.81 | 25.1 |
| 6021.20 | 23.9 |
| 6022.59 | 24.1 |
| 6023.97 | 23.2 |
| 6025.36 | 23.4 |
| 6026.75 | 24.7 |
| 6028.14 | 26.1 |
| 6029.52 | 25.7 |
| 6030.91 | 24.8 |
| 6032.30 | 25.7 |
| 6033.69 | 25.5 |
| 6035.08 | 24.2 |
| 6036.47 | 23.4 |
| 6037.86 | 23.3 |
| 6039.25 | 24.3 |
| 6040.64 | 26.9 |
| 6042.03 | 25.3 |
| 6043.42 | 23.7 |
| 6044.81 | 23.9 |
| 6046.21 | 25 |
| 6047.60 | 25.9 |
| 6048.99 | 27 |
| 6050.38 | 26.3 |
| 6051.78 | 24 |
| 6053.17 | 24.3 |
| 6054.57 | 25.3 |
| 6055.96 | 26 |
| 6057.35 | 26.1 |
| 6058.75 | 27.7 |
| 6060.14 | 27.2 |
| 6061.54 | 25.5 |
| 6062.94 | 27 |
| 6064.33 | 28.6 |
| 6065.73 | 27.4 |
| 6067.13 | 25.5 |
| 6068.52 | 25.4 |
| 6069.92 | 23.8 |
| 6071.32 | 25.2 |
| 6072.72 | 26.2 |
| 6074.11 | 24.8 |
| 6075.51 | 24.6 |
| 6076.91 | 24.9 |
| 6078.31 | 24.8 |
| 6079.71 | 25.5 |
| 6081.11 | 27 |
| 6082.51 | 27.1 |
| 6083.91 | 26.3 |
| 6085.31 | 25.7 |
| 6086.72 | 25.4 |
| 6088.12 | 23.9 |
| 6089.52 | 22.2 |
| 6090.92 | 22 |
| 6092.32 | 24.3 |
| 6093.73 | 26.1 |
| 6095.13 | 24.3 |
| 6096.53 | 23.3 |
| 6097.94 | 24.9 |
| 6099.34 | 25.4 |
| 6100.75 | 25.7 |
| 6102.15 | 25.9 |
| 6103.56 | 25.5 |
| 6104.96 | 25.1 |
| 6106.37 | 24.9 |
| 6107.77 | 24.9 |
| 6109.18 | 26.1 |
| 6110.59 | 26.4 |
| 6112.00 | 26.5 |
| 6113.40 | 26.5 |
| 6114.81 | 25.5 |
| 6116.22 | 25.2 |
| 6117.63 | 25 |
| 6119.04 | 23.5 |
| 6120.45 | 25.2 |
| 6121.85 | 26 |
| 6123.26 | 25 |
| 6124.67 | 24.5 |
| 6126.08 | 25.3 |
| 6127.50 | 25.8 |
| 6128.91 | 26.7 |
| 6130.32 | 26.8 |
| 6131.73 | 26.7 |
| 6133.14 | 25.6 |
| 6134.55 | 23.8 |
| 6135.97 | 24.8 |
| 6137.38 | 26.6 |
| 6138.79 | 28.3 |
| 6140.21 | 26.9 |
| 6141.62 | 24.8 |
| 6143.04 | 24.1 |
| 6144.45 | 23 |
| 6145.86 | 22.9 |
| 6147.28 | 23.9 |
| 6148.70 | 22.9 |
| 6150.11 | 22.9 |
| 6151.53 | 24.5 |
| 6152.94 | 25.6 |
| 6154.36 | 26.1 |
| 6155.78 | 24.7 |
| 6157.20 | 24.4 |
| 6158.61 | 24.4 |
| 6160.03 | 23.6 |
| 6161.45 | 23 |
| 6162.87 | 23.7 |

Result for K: 1.1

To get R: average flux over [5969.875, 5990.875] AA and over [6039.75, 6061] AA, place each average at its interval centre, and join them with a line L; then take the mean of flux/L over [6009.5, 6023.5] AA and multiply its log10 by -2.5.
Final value 0.05 mag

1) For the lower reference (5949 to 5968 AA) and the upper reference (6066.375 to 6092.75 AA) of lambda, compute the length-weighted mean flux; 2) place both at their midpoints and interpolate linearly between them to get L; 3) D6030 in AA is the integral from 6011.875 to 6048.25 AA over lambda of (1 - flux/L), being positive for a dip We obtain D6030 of 0.7 AA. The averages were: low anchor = 26.1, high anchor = 25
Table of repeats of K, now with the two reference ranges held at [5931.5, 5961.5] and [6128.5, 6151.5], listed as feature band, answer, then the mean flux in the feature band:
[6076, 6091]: 0.0 AA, 25.1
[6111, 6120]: -0.1 AA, 25.4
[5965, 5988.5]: -1.0 AA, 26.2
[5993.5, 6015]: 0.9 AA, 24.1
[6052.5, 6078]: -0.8 AA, 25.8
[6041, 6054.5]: 0.0 AA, 25.1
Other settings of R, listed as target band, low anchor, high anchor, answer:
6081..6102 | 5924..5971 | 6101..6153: 0.018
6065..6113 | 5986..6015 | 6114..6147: -0.010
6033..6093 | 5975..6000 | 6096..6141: 0.003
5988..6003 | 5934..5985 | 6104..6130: 0.028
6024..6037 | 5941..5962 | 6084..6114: 0.013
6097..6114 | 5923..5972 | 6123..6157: -0.019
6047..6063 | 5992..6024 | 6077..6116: -0.048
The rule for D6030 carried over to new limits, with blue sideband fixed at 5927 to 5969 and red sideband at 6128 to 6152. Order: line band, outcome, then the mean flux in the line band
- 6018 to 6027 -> 0.3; 24.4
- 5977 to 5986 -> 0.1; 25.3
